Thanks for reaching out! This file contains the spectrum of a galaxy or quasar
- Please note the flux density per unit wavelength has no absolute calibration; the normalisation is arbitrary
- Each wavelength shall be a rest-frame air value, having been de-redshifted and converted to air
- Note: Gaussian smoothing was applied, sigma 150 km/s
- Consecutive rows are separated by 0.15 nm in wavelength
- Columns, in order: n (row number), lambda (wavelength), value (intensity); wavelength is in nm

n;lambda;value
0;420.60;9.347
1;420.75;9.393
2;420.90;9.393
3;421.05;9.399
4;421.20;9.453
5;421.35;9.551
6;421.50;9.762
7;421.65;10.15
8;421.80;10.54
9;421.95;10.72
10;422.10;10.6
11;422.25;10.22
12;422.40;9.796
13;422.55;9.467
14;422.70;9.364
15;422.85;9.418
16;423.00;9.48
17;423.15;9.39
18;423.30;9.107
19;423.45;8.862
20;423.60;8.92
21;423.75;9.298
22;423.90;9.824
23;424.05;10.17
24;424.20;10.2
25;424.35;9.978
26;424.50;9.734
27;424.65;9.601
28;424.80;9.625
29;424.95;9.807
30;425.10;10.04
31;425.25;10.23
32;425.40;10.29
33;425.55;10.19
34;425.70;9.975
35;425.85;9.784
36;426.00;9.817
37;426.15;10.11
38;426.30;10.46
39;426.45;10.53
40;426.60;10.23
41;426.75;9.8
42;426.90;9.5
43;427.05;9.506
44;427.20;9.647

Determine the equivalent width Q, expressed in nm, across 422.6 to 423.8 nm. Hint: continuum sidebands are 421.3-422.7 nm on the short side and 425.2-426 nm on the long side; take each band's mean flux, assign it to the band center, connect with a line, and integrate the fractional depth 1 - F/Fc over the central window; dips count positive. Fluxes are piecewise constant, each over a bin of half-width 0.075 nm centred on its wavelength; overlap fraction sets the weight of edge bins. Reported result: 0.099 nm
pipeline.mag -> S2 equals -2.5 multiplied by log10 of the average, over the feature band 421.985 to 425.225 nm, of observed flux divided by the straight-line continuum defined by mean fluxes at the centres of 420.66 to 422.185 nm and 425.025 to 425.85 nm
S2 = 0.04 mag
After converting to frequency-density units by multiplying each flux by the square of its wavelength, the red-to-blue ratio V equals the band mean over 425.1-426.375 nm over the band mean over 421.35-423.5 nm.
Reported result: 1.0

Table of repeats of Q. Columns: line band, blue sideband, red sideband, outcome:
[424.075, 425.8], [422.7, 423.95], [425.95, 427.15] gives -0.06 nm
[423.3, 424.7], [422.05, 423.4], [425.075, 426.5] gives 0.03 nm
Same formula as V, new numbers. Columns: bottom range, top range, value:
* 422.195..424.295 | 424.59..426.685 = 1.07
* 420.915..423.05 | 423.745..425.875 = 1.02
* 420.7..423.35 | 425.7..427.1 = 1.05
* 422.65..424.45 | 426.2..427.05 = 1.07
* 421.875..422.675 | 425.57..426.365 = 1.01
